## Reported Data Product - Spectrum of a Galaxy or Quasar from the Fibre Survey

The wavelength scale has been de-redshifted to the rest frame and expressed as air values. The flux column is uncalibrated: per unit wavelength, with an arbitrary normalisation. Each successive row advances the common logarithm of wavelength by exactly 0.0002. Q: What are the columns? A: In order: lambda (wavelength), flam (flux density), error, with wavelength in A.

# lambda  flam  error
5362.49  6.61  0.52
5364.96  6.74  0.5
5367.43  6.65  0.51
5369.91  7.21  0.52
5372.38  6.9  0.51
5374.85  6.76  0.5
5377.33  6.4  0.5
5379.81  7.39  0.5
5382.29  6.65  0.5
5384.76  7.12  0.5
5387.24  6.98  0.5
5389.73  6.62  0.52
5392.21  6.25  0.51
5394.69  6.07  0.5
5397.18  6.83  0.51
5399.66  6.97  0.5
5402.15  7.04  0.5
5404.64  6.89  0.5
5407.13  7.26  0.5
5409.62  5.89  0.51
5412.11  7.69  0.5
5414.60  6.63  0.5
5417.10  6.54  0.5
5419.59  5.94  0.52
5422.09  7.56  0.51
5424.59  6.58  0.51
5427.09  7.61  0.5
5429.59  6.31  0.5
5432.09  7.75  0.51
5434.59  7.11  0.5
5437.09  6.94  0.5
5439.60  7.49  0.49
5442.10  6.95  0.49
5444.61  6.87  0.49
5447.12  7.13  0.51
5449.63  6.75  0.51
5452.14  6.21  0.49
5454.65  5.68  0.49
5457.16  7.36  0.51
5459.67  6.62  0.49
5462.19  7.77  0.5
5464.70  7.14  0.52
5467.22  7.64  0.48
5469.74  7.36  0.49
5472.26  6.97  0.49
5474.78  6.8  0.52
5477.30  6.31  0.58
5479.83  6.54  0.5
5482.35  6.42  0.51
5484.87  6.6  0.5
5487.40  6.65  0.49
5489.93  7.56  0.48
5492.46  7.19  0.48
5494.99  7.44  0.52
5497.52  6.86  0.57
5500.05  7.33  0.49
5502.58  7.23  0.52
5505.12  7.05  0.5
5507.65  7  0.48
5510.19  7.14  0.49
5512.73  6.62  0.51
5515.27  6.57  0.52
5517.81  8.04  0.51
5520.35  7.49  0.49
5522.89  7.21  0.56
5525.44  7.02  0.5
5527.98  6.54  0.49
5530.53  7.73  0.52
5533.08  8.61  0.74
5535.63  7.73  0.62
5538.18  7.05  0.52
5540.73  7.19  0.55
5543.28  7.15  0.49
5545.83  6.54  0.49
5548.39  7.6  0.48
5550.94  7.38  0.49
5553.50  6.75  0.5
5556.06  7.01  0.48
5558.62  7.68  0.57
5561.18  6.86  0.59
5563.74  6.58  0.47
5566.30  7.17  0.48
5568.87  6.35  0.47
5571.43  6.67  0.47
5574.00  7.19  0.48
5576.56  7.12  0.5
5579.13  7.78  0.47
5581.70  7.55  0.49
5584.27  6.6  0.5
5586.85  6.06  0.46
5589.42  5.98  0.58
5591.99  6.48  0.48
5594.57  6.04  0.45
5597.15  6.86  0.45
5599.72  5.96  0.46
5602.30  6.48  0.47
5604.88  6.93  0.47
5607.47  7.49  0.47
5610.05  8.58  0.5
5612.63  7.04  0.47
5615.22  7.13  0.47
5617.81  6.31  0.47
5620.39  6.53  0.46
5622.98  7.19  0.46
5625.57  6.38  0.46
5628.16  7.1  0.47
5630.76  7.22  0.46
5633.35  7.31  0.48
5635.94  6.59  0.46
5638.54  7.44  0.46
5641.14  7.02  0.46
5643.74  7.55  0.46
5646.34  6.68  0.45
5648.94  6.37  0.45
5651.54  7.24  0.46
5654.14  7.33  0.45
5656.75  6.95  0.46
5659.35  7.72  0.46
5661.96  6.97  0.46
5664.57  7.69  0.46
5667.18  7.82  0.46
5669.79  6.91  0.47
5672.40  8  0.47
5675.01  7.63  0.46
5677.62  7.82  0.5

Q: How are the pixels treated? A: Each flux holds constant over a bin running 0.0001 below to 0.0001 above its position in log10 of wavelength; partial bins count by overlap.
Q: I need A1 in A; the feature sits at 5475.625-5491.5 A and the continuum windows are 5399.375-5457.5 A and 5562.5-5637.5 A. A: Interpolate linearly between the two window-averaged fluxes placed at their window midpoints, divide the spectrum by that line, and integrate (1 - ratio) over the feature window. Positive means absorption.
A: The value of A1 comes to 0.4 A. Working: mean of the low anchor 6.87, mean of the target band 6.69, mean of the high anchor 6.85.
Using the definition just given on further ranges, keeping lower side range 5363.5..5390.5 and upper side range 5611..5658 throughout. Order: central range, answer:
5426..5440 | -0.60 A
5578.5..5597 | 0.91 A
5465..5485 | 0.13 A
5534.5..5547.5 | -0.39 A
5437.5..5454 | 0.08 A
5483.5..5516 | -0.52 A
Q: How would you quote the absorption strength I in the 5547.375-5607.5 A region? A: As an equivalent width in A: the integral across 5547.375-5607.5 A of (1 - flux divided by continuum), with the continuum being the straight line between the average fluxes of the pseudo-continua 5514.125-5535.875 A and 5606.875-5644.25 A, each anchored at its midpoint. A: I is 3.5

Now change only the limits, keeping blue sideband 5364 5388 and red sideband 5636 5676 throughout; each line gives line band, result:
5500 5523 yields -0.3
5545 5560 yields -0.1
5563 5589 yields 1.0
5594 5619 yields 1.0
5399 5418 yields 0.2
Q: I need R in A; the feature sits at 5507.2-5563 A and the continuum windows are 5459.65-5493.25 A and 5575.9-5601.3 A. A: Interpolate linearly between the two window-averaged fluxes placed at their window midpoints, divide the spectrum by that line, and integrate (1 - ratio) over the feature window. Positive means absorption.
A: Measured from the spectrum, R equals -3.5 A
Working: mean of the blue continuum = 6.98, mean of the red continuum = 6.63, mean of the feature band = 7.22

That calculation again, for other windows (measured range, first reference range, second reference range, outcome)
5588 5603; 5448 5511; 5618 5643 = 1.4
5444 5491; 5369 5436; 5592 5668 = 0.3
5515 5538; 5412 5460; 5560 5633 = -2.0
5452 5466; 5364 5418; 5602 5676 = 0.1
